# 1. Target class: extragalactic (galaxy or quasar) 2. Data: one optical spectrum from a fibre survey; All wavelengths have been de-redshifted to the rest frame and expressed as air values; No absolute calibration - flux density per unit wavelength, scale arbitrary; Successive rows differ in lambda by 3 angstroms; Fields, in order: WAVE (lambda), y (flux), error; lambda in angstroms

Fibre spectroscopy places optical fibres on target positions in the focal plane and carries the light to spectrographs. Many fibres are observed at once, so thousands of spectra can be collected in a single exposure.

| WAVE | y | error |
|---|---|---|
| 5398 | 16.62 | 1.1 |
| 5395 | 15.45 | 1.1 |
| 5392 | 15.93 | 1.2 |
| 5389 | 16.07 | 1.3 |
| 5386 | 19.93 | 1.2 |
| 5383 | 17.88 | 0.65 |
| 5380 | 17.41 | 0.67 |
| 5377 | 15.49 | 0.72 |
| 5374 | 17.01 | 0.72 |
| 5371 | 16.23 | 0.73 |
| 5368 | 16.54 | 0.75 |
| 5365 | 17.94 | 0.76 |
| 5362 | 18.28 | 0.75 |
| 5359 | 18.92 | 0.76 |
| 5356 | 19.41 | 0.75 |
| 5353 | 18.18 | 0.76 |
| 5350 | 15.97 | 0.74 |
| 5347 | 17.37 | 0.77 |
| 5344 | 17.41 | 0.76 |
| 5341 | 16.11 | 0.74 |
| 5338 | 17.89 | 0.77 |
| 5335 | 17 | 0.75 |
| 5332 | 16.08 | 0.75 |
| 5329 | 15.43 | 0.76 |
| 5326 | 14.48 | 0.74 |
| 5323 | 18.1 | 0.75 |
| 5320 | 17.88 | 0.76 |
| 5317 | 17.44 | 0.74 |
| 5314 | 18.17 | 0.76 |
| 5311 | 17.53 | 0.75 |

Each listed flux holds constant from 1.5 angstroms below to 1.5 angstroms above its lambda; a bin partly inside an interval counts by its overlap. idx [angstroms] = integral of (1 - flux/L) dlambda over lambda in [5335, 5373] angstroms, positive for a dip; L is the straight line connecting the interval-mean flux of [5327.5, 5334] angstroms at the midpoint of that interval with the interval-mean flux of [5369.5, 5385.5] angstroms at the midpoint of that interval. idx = -2.49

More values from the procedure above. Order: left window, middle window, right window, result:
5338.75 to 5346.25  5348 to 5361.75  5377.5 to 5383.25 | -0.87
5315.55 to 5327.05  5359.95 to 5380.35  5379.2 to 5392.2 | 0.53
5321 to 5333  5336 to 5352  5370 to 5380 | -0.77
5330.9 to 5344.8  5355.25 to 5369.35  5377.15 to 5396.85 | -1.02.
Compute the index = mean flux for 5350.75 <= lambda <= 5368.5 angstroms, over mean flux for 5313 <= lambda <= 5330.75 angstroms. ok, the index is 1.1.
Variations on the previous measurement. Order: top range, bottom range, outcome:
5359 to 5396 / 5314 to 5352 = 1.02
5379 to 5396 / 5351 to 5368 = 0.94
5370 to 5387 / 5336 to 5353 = 1.01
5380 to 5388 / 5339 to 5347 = 1.09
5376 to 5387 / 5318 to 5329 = 1.06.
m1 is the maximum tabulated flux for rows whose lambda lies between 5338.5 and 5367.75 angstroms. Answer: 19.41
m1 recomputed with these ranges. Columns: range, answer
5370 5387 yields 19.93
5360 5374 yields 18.28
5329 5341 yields 17.89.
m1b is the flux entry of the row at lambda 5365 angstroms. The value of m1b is 17.94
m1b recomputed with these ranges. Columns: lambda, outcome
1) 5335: 17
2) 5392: 15.93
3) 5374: 17.01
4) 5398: 16.62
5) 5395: 15.45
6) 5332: 16.08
